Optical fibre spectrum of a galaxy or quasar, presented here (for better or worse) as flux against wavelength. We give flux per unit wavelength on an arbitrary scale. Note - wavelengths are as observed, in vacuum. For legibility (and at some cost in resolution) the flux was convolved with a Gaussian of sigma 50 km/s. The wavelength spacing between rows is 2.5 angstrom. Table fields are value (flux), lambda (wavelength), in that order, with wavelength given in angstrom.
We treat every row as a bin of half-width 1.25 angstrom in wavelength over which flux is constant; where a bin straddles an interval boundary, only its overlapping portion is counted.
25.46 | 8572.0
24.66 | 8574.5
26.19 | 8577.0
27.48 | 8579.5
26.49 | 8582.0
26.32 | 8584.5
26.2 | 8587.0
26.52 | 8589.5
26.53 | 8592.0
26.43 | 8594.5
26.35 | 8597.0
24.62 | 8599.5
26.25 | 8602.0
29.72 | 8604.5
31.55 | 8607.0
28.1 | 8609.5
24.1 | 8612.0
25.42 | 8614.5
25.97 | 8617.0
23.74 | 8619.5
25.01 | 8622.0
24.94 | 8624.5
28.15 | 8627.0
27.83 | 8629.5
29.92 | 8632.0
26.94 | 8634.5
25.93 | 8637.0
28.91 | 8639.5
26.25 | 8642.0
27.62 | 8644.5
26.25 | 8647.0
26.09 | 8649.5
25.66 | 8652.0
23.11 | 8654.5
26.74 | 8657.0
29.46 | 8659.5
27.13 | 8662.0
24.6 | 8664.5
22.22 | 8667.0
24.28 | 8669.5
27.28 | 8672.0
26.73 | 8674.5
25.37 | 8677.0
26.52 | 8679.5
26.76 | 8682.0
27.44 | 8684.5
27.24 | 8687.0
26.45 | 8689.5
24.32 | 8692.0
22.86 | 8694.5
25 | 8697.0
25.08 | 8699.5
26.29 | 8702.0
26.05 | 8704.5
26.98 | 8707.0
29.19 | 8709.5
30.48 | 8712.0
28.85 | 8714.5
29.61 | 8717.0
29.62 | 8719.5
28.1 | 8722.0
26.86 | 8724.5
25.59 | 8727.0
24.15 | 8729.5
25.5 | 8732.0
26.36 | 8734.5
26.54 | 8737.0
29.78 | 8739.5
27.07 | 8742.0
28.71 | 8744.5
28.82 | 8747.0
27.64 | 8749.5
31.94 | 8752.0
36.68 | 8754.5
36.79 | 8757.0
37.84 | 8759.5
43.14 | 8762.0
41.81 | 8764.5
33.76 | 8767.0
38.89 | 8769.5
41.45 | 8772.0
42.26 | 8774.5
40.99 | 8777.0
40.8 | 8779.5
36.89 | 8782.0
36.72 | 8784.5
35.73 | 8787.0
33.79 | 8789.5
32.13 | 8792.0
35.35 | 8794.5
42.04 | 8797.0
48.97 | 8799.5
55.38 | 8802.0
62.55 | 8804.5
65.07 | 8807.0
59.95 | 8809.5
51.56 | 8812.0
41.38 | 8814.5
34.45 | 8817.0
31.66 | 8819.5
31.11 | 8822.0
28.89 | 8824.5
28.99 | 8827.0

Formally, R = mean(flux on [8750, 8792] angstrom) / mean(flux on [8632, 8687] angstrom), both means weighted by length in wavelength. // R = 1.43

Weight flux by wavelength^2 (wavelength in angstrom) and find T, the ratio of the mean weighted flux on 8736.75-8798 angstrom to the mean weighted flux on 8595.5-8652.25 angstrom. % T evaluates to 1.4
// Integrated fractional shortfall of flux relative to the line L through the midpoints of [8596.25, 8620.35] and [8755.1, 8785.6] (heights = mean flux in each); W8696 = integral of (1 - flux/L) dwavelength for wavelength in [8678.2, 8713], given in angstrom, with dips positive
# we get 7.3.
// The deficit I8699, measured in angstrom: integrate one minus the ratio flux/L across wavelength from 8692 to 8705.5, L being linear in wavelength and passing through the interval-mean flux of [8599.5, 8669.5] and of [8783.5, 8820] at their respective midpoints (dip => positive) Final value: 3.45 angstrom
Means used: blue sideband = 26.5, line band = 25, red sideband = 44.8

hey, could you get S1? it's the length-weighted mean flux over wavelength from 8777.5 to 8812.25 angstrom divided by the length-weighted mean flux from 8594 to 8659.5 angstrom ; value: 1.70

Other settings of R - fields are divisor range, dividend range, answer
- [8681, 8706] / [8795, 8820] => 1.92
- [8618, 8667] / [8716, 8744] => 1.03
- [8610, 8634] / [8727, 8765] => 1.19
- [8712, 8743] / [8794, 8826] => 1.65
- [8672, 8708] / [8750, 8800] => 1.47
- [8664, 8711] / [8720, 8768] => 1.19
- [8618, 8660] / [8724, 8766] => 1.17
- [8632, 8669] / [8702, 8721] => 1.08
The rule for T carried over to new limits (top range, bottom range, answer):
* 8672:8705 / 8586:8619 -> 0.99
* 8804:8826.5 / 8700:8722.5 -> 1.60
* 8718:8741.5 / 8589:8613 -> 1.03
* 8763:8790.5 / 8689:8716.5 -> 1.47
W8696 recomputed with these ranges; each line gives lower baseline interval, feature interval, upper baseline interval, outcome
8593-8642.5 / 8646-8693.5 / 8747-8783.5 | 7.18 angstrom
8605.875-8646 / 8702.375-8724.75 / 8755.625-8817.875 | 4.51 angstrom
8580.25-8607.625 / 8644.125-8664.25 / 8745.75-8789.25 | 2.70 angstrom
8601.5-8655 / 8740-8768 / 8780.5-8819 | 4.19 angstrom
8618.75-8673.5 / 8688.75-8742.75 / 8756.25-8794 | 9.62 angstrom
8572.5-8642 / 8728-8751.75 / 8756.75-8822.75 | 6.61 angstrom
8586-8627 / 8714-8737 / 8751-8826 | 5.64 angstrom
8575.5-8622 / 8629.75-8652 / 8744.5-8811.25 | 2.00 angstrom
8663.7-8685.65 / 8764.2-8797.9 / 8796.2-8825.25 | 3.16 angstrom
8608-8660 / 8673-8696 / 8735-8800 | 3.06 angstrom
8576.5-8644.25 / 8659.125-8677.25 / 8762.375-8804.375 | 3.24 angstrom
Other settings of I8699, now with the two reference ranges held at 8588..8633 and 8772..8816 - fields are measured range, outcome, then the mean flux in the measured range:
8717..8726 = 2.2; 28.3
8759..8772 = 0.8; 39.4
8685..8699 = 3.8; 25.3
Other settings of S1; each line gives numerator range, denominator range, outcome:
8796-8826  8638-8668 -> 1.75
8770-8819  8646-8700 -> 1.70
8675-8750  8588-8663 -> 1.01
